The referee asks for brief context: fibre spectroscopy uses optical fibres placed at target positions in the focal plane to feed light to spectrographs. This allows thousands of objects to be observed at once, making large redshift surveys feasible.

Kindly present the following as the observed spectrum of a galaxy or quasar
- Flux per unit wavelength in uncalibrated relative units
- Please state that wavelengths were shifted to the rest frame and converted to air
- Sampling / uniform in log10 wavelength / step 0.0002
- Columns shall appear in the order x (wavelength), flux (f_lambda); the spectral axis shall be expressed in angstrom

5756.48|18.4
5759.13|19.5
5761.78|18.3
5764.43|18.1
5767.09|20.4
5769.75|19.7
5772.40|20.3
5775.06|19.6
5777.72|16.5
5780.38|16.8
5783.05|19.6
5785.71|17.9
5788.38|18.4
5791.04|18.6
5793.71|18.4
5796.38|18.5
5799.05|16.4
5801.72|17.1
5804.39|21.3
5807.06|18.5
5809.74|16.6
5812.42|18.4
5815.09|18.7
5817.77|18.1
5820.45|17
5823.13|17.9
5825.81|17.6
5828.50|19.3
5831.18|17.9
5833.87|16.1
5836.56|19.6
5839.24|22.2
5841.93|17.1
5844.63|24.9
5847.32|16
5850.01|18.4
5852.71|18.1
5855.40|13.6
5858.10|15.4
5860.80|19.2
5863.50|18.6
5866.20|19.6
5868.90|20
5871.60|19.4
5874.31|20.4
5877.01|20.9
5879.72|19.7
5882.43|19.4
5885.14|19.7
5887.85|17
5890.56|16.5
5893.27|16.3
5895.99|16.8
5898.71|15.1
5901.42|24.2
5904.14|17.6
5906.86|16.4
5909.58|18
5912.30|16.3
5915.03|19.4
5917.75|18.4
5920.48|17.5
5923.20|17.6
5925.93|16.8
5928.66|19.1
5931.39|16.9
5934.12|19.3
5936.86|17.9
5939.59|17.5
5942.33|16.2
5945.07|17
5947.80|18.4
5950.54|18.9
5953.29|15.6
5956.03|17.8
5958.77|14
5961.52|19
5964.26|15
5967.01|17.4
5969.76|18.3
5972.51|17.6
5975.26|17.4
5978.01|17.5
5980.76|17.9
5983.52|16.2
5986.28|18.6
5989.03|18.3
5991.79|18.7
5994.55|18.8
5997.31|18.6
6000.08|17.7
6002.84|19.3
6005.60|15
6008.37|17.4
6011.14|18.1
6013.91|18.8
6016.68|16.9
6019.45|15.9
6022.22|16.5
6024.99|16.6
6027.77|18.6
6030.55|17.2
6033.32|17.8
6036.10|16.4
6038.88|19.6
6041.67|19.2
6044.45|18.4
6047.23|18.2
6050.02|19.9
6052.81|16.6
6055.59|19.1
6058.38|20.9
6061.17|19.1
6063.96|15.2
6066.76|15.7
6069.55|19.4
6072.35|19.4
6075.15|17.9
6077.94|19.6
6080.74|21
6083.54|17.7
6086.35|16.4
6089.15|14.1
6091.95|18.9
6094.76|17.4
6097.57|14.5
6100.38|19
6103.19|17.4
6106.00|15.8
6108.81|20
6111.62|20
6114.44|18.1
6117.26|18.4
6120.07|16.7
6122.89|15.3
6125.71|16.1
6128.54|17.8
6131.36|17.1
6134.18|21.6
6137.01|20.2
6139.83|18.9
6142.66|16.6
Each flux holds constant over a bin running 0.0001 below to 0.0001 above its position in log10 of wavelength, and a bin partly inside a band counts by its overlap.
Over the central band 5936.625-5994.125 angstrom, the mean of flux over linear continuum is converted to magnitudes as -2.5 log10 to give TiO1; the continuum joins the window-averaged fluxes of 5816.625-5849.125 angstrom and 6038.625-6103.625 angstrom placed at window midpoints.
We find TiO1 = 0.06 mag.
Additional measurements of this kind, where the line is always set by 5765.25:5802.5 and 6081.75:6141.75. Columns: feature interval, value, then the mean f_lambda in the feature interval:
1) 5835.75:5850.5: -0.08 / 19.8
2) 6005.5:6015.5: 0.02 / 17.6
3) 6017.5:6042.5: 0.02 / 17.5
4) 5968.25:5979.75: 0.02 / 17.7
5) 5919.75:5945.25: 0.03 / 17.6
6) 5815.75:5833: 0.03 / 17.9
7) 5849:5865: 0.07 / 17.2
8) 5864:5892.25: -0.06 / 19.2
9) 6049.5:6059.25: -0.07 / 19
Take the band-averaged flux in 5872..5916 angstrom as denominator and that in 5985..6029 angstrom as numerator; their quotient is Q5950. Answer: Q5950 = 0.97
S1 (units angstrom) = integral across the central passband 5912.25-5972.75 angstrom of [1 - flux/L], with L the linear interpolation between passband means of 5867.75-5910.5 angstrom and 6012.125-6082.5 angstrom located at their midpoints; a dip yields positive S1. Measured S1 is 3.1 angstrom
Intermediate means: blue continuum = 18.6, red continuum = 18.2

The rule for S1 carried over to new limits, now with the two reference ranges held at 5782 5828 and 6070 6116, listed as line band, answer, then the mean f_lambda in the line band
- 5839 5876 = -1.1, 18.7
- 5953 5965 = 1.1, 16.4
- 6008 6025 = 0.8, 17.2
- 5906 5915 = 0.4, 17.3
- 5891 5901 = 0.7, 16.9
